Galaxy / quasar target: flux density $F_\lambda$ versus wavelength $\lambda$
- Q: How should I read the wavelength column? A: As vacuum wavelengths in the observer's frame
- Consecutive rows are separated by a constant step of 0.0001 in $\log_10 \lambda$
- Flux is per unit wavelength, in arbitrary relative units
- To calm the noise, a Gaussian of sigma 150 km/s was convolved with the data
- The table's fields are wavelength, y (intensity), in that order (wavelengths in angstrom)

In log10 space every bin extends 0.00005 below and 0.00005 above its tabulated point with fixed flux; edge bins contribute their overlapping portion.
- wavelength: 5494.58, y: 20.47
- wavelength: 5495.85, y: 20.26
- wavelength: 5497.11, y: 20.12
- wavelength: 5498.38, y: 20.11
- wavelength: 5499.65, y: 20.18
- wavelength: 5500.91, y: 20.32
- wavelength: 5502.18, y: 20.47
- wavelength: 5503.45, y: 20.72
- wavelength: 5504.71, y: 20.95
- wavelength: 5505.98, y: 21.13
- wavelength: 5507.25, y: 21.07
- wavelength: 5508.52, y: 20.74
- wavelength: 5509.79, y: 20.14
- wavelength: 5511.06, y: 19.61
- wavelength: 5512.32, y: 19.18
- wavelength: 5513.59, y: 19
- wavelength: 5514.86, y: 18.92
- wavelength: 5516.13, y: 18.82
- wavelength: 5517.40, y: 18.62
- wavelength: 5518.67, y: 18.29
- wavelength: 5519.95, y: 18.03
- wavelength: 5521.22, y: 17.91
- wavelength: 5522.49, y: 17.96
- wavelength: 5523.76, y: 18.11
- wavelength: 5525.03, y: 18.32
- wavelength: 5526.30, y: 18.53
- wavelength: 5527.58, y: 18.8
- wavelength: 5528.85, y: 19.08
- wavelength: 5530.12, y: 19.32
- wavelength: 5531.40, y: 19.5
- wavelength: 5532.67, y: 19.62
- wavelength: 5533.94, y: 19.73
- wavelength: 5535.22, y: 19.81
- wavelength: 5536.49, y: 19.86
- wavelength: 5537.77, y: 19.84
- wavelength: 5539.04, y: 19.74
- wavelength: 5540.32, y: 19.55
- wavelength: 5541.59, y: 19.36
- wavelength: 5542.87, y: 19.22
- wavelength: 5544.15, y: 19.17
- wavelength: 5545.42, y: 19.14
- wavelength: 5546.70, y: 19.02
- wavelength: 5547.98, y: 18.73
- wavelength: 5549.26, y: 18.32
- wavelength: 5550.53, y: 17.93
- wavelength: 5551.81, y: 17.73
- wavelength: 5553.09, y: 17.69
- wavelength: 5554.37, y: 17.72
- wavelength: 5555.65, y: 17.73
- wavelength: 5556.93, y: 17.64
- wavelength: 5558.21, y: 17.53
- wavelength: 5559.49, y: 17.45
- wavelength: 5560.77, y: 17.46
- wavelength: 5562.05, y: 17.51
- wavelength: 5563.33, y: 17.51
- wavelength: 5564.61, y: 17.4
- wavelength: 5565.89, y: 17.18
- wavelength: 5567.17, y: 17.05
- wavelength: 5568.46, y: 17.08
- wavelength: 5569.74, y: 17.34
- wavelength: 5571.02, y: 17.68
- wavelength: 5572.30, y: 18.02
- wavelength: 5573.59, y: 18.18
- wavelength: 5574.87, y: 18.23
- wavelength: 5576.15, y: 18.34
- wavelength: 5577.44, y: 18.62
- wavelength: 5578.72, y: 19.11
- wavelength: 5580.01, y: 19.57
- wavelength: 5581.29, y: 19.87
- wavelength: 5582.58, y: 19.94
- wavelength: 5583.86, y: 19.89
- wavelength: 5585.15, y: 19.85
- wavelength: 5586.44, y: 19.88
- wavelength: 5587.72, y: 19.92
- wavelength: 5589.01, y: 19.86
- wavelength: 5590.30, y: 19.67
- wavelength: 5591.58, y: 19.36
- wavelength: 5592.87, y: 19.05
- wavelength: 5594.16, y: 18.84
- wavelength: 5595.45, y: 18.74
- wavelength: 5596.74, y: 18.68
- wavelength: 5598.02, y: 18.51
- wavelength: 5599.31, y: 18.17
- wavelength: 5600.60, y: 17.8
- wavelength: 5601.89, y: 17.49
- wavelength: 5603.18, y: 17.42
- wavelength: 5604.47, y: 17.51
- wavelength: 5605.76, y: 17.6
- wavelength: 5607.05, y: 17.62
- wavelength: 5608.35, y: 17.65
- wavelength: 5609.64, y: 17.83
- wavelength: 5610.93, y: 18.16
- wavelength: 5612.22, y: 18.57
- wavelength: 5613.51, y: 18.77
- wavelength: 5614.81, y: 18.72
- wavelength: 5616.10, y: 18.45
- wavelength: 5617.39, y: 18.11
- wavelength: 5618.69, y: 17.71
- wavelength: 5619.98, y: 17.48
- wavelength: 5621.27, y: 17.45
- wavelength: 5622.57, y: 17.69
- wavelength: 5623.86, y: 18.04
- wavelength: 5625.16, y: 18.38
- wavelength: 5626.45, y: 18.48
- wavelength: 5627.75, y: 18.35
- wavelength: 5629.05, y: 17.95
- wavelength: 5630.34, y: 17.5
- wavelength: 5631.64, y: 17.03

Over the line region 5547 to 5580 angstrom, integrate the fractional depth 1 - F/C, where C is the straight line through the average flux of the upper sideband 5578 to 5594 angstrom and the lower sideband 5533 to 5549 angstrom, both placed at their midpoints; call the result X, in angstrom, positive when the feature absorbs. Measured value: 2.8 angstrom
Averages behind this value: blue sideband 19.4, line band 17.9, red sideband 19.6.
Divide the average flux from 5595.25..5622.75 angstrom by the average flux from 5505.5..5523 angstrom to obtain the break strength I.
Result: 0.94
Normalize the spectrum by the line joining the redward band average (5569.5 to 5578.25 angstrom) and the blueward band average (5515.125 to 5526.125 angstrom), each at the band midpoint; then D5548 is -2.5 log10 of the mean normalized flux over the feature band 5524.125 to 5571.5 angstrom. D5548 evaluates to -0.01 mag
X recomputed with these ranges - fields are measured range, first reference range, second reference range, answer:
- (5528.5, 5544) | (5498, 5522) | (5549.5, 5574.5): -0.77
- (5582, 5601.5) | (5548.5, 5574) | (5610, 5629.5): -1.41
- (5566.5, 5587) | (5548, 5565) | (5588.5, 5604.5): -0.57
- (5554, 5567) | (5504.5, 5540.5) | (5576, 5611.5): 1.03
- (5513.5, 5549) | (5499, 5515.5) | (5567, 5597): 1.39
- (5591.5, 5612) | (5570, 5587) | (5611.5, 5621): 0.43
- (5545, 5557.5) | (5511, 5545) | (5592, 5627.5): 0.41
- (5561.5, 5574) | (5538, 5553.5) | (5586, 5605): 0.87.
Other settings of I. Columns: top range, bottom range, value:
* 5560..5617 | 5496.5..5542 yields 0.94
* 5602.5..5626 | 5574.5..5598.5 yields 0.93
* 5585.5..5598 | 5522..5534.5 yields 1.02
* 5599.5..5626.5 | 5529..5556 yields 0.94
